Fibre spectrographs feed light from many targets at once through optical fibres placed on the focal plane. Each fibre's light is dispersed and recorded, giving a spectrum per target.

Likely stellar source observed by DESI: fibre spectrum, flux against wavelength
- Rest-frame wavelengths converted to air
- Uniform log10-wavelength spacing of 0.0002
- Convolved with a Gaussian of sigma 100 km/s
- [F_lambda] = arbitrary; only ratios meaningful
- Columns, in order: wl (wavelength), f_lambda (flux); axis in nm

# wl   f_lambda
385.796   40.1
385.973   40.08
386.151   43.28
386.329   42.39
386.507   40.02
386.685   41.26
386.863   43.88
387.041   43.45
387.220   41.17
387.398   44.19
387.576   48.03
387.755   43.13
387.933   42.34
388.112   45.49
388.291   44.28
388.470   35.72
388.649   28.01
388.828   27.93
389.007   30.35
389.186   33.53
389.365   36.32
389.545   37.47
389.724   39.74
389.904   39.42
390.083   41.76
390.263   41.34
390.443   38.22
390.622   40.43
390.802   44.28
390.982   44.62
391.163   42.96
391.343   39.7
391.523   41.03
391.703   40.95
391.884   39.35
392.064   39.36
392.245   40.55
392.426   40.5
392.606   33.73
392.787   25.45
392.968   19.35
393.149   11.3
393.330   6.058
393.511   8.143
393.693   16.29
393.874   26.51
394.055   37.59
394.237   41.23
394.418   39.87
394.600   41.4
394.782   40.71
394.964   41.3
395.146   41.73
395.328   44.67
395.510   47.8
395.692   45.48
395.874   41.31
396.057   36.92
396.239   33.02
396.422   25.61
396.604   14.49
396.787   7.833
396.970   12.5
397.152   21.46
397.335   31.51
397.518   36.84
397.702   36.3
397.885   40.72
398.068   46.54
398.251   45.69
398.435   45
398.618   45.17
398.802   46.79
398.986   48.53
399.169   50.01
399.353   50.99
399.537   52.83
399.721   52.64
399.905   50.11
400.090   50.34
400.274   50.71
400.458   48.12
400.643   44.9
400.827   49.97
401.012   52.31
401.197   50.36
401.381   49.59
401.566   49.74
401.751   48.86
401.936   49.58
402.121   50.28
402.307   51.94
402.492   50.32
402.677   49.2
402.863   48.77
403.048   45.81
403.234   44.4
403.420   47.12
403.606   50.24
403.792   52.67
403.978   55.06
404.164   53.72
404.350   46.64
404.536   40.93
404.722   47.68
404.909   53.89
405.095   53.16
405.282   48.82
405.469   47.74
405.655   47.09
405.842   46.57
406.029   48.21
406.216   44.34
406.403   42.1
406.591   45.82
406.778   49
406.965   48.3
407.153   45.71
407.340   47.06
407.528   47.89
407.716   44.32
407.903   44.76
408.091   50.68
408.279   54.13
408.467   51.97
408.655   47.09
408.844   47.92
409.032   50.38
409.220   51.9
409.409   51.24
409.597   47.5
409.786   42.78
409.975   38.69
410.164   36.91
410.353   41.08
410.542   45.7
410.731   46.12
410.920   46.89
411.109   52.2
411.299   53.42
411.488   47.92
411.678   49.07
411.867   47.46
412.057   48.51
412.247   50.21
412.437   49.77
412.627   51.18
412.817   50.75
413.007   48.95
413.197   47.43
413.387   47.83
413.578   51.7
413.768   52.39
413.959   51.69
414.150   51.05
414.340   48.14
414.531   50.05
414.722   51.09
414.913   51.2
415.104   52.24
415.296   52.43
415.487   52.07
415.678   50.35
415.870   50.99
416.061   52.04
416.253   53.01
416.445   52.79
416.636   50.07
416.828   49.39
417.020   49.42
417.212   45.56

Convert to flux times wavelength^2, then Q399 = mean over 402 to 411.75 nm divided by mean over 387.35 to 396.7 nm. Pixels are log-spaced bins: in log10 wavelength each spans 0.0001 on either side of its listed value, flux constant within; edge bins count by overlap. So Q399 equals 1.44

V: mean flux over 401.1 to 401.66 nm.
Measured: 49.9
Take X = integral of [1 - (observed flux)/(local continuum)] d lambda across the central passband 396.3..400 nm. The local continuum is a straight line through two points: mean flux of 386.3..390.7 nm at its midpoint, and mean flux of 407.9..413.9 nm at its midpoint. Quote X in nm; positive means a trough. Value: 0.459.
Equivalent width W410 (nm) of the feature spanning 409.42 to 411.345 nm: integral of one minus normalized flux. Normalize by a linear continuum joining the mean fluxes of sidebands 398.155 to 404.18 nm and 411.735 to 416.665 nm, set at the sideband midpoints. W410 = 0.194 nm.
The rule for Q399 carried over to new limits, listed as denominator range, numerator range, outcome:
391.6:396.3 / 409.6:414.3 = 1.54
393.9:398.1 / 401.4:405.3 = 1.48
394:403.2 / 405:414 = 1.18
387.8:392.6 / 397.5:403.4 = 1.30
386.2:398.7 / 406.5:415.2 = 1.47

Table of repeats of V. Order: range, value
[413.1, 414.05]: 50.2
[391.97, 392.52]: 40.1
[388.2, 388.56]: 40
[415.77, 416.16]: 51.5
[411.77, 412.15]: 48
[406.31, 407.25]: 46.2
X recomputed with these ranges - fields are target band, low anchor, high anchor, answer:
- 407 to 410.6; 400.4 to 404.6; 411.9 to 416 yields 0.226 nm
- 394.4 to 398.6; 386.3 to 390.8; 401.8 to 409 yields 0.776 nm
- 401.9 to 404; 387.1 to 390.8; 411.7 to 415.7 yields -0.185 nm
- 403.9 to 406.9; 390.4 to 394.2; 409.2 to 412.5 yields -0.391 nm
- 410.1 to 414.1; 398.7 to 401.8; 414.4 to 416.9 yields 0.190 nm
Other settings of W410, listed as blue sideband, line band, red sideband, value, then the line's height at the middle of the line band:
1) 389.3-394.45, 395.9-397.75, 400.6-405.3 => 0.68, 41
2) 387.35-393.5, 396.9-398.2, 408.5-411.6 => 0.23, 40.1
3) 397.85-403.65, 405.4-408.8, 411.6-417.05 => 0.15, 49.6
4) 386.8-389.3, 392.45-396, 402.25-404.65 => 0.90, 43.2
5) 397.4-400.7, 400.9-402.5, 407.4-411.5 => -0.12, 46.8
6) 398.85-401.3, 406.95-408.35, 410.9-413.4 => 0.06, 49.7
